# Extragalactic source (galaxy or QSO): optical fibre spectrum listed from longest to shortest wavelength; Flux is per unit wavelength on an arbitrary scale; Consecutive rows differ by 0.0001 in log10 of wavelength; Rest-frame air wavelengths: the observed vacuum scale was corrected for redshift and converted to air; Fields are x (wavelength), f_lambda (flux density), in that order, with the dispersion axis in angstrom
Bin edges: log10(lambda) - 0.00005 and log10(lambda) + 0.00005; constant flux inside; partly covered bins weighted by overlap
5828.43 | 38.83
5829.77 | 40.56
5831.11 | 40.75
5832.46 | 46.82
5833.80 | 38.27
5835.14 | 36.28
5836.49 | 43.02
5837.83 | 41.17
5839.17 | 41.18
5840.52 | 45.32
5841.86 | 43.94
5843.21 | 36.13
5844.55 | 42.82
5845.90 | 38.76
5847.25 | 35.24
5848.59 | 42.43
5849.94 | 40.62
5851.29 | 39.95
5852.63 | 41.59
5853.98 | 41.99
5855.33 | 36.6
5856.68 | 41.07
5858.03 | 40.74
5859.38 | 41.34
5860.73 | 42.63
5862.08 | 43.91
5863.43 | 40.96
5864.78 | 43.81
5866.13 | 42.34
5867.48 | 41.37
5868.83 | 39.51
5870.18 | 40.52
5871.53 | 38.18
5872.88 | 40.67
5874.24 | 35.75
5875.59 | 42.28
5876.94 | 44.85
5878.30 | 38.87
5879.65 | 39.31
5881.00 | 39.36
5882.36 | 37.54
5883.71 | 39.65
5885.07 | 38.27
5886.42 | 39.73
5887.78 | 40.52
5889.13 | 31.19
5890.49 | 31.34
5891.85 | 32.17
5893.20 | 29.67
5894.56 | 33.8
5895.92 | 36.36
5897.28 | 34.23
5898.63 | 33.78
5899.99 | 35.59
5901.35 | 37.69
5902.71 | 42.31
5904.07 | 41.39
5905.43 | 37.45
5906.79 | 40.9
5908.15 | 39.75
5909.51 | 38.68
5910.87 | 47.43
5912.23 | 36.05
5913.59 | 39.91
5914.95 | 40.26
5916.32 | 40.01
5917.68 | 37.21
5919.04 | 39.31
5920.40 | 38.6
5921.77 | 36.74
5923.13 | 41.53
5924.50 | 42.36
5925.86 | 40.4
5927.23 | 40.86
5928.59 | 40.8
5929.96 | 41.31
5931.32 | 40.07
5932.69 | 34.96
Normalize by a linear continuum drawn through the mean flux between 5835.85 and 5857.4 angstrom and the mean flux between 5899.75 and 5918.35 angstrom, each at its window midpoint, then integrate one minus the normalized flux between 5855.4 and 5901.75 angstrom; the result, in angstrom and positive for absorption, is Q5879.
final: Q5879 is 2.0 angstrom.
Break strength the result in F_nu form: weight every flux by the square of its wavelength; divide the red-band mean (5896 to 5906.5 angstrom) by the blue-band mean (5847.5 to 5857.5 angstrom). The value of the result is 0.95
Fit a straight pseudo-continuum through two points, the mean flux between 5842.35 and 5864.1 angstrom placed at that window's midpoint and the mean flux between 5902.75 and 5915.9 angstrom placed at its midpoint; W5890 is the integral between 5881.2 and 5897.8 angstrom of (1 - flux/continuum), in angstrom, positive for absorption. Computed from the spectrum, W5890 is 2.0 angstrom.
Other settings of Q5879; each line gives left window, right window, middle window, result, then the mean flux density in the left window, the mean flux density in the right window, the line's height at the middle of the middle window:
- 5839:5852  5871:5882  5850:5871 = -0.49 angstrom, 40.6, 39.8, 40.2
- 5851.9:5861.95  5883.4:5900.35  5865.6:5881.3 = -0.87 angstrom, 41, 35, 38.2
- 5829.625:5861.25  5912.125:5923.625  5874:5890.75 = 0.53 angstrom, 40.8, 38.9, 39.8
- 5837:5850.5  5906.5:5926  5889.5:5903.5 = 1.91 angstrom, 40.8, 39.9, 40.2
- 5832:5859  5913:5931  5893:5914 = 1.12 angstrom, 40.7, 39.9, 40.1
